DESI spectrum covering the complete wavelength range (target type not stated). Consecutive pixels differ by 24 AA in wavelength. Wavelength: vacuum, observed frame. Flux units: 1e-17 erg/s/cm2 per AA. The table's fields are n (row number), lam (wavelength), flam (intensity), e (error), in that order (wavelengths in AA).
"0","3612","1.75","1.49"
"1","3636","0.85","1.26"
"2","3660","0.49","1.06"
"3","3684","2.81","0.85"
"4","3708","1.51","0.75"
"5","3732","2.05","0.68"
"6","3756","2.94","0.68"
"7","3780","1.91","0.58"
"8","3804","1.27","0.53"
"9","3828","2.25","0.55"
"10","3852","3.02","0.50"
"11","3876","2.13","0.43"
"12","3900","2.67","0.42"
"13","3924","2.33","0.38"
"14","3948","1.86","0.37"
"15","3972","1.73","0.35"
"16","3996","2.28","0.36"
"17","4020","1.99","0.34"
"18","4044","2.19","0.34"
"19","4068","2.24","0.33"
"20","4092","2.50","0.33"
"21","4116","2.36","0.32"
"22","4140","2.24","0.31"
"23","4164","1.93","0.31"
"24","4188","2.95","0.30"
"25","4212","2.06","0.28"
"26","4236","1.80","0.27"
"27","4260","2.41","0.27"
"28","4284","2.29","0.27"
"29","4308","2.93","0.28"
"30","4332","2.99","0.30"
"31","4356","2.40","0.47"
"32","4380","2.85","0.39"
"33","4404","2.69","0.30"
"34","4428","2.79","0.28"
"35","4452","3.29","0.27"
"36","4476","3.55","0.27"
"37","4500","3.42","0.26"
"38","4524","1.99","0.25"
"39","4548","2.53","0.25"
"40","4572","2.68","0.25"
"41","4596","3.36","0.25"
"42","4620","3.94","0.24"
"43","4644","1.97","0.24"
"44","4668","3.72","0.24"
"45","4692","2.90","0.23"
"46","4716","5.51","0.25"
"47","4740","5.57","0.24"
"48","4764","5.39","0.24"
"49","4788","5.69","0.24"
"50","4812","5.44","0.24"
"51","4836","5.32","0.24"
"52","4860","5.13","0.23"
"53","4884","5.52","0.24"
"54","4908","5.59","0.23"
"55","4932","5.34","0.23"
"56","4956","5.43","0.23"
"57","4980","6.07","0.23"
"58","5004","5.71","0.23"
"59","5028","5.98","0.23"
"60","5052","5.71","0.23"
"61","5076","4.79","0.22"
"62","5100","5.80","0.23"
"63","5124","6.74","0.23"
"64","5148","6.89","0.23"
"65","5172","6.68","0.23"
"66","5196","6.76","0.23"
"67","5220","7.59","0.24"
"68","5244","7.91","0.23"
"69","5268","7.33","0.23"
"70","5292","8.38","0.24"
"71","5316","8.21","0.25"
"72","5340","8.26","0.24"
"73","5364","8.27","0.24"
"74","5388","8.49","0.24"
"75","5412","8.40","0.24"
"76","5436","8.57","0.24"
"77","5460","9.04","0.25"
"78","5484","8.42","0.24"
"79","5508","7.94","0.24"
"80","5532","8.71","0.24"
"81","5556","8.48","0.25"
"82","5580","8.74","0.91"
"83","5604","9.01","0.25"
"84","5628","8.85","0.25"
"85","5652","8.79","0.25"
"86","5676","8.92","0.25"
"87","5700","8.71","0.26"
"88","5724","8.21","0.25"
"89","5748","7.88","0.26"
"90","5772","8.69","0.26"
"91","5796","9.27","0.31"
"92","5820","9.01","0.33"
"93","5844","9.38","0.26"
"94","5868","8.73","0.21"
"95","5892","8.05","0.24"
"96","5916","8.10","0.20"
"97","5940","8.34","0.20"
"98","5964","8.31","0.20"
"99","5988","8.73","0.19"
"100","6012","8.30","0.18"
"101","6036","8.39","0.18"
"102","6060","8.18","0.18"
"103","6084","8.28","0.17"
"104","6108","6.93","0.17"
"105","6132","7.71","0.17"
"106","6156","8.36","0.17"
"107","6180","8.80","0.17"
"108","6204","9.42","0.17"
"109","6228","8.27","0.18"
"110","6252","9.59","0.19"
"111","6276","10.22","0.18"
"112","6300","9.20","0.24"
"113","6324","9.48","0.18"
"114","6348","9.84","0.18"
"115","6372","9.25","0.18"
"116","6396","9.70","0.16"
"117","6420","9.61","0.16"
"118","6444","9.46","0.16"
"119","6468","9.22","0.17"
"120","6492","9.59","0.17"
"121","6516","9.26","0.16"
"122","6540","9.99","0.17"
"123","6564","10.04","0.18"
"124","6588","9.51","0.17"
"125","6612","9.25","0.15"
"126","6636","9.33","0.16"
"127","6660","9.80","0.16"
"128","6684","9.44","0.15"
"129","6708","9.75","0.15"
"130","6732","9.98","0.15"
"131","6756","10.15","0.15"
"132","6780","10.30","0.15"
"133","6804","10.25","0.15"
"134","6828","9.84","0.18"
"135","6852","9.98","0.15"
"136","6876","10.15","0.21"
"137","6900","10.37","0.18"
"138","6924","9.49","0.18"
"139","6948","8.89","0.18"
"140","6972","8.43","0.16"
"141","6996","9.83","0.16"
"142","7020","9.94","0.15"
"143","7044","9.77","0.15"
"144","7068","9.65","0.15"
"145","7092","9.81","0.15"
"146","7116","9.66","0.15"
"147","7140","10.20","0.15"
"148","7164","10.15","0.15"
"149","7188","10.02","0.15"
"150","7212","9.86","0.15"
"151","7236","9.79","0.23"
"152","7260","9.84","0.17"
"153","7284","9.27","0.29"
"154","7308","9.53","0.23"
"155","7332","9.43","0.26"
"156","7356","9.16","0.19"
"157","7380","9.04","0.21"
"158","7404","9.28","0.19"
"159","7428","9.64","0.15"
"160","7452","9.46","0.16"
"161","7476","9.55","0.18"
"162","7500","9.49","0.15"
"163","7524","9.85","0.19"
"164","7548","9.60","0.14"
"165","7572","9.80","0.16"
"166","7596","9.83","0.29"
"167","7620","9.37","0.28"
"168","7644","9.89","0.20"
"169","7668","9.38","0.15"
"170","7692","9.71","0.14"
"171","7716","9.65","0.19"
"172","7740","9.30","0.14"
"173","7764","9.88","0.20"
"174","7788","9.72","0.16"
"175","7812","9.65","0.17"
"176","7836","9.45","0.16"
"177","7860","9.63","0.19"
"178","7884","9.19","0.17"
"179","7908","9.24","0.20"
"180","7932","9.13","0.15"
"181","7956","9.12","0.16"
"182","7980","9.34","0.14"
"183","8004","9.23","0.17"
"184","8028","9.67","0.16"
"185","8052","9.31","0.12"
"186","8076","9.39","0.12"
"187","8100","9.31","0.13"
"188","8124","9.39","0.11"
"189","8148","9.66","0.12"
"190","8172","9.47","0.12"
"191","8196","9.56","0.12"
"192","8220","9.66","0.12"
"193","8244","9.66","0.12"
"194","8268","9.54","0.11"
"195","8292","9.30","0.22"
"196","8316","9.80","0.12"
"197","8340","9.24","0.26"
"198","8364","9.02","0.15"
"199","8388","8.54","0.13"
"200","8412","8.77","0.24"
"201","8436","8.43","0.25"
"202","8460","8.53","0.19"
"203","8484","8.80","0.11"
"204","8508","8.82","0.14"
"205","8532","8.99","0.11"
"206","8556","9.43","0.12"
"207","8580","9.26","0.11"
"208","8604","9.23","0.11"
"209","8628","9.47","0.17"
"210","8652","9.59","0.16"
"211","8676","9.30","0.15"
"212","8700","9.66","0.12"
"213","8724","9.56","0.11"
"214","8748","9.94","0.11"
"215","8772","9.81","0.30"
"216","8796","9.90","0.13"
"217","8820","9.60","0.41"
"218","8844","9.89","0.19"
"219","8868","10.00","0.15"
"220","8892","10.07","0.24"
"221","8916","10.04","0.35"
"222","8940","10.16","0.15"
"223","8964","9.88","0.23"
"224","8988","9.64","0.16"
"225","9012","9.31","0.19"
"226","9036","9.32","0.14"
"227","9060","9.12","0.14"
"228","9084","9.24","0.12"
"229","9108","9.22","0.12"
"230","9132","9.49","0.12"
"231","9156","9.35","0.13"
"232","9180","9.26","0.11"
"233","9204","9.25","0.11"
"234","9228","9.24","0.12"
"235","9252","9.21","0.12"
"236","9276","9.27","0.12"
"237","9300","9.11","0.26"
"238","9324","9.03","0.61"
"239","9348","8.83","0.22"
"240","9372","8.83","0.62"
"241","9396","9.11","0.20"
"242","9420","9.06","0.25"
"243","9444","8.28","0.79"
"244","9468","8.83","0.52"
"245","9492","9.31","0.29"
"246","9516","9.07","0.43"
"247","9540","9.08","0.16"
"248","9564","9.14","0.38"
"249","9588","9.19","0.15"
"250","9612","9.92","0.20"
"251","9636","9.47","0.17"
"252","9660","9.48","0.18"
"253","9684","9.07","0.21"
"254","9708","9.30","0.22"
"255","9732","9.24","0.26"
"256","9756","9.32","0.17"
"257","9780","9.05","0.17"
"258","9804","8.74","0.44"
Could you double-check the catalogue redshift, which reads 0.18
